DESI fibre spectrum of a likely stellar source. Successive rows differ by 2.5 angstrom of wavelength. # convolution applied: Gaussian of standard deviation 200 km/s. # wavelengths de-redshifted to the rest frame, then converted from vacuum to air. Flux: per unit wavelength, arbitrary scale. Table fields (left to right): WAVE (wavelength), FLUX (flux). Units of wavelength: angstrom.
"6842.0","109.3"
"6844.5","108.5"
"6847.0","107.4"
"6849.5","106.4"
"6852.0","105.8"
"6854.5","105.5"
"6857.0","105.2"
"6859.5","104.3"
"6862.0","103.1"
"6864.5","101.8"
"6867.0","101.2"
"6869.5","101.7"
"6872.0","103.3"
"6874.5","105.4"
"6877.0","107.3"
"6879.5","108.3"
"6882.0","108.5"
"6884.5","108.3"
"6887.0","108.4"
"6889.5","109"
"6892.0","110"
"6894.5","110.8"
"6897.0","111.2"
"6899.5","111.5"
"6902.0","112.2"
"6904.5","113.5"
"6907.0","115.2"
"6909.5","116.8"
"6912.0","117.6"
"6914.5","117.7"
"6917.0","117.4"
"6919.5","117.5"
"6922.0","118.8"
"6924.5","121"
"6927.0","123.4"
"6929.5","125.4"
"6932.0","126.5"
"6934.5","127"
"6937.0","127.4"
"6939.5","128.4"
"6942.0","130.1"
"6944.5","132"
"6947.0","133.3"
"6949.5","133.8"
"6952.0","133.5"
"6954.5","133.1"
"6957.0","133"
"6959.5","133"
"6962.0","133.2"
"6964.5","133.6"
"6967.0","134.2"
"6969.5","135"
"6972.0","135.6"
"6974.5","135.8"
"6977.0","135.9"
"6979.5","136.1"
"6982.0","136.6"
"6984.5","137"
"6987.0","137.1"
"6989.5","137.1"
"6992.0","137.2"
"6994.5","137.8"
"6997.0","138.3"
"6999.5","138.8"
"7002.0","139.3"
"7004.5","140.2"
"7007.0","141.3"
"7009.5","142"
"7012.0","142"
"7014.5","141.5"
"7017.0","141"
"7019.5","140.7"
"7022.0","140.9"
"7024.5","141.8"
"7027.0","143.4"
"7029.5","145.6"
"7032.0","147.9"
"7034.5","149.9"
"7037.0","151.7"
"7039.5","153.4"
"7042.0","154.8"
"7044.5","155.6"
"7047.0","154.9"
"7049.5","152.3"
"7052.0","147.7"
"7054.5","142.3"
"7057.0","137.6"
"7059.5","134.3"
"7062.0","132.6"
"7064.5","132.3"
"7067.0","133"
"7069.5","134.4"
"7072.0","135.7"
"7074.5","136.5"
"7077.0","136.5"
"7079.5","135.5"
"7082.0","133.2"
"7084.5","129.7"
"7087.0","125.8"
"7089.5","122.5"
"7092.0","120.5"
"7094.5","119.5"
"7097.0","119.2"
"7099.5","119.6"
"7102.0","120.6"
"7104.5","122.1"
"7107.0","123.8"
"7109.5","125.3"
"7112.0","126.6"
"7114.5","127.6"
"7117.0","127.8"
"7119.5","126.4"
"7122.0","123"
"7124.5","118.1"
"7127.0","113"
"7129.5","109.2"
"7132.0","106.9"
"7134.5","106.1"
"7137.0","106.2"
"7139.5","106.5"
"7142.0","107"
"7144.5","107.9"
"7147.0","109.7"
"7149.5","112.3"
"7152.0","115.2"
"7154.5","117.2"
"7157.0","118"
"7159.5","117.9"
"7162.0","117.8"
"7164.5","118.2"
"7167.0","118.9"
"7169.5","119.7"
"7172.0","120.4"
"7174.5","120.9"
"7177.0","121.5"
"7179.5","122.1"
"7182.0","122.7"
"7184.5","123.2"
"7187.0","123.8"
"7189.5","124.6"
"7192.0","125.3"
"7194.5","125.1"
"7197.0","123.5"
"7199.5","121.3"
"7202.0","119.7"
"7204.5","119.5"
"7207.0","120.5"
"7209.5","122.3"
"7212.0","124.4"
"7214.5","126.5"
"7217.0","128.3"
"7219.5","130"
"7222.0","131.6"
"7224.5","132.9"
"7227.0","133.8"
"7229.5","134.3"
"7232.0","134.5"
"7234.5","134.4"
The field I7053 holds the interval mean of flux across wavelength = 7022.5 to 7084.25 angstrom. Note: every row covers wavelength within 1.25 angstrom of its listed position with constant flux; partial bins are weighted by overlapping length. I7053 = 142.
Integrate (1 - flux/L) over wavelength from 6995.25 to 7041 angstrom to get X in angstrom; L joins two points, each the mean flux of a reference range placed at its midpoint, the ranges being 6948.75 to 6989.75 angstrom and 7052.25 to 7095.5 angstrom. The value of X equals -3.3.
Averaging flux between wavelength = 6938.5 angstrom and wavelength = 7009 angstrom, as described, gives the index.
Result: 135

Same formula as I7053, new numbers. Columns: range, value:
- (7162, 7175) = 119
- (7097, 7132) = 121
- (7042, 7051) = 154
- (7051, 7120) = 130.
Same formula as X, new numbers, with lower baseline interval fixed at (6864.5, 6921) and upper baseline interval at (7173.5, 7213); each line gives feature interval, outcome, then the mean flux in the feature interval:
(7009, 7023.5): -3.3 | 141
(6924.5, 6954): -4.4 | 129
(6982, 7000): -3.6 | 137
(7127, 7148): 2.2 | 108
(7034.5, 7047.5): -4.2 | 154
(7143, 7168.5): 1.2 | 115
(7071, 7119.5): -3.3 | 127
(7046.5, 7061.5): -3.4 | 144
